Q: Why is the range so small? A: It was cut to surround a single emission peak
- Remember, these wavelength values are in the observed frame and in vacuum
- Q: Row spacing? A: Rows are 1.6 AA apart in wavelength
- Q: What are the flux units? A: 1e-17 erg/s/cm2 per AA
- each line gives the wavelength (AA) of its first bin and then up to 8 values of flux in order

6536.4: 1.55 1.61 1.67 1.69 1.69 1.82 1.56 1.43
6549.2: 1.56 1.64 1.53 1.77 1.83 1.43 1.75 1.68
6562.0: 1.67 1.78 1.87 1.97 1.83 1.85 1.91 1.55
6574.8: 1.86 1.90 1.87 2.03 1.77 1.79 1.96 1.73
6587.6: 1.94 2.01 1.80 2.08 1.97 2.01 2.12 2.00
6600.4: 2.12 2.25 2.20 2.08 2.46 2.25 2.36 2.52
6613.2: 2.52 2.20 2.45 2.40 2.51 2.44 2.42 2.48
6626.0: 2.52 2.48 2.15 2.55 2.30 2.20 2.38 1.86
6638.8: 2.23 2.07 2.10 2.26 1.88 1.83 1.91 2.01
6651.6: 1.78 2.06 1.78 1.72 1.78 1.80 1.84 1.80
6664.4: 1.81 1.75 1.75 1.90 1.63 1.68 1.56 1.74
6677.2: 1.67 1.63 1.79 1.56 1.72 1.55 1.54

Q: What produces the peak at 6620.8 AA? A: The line C III]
